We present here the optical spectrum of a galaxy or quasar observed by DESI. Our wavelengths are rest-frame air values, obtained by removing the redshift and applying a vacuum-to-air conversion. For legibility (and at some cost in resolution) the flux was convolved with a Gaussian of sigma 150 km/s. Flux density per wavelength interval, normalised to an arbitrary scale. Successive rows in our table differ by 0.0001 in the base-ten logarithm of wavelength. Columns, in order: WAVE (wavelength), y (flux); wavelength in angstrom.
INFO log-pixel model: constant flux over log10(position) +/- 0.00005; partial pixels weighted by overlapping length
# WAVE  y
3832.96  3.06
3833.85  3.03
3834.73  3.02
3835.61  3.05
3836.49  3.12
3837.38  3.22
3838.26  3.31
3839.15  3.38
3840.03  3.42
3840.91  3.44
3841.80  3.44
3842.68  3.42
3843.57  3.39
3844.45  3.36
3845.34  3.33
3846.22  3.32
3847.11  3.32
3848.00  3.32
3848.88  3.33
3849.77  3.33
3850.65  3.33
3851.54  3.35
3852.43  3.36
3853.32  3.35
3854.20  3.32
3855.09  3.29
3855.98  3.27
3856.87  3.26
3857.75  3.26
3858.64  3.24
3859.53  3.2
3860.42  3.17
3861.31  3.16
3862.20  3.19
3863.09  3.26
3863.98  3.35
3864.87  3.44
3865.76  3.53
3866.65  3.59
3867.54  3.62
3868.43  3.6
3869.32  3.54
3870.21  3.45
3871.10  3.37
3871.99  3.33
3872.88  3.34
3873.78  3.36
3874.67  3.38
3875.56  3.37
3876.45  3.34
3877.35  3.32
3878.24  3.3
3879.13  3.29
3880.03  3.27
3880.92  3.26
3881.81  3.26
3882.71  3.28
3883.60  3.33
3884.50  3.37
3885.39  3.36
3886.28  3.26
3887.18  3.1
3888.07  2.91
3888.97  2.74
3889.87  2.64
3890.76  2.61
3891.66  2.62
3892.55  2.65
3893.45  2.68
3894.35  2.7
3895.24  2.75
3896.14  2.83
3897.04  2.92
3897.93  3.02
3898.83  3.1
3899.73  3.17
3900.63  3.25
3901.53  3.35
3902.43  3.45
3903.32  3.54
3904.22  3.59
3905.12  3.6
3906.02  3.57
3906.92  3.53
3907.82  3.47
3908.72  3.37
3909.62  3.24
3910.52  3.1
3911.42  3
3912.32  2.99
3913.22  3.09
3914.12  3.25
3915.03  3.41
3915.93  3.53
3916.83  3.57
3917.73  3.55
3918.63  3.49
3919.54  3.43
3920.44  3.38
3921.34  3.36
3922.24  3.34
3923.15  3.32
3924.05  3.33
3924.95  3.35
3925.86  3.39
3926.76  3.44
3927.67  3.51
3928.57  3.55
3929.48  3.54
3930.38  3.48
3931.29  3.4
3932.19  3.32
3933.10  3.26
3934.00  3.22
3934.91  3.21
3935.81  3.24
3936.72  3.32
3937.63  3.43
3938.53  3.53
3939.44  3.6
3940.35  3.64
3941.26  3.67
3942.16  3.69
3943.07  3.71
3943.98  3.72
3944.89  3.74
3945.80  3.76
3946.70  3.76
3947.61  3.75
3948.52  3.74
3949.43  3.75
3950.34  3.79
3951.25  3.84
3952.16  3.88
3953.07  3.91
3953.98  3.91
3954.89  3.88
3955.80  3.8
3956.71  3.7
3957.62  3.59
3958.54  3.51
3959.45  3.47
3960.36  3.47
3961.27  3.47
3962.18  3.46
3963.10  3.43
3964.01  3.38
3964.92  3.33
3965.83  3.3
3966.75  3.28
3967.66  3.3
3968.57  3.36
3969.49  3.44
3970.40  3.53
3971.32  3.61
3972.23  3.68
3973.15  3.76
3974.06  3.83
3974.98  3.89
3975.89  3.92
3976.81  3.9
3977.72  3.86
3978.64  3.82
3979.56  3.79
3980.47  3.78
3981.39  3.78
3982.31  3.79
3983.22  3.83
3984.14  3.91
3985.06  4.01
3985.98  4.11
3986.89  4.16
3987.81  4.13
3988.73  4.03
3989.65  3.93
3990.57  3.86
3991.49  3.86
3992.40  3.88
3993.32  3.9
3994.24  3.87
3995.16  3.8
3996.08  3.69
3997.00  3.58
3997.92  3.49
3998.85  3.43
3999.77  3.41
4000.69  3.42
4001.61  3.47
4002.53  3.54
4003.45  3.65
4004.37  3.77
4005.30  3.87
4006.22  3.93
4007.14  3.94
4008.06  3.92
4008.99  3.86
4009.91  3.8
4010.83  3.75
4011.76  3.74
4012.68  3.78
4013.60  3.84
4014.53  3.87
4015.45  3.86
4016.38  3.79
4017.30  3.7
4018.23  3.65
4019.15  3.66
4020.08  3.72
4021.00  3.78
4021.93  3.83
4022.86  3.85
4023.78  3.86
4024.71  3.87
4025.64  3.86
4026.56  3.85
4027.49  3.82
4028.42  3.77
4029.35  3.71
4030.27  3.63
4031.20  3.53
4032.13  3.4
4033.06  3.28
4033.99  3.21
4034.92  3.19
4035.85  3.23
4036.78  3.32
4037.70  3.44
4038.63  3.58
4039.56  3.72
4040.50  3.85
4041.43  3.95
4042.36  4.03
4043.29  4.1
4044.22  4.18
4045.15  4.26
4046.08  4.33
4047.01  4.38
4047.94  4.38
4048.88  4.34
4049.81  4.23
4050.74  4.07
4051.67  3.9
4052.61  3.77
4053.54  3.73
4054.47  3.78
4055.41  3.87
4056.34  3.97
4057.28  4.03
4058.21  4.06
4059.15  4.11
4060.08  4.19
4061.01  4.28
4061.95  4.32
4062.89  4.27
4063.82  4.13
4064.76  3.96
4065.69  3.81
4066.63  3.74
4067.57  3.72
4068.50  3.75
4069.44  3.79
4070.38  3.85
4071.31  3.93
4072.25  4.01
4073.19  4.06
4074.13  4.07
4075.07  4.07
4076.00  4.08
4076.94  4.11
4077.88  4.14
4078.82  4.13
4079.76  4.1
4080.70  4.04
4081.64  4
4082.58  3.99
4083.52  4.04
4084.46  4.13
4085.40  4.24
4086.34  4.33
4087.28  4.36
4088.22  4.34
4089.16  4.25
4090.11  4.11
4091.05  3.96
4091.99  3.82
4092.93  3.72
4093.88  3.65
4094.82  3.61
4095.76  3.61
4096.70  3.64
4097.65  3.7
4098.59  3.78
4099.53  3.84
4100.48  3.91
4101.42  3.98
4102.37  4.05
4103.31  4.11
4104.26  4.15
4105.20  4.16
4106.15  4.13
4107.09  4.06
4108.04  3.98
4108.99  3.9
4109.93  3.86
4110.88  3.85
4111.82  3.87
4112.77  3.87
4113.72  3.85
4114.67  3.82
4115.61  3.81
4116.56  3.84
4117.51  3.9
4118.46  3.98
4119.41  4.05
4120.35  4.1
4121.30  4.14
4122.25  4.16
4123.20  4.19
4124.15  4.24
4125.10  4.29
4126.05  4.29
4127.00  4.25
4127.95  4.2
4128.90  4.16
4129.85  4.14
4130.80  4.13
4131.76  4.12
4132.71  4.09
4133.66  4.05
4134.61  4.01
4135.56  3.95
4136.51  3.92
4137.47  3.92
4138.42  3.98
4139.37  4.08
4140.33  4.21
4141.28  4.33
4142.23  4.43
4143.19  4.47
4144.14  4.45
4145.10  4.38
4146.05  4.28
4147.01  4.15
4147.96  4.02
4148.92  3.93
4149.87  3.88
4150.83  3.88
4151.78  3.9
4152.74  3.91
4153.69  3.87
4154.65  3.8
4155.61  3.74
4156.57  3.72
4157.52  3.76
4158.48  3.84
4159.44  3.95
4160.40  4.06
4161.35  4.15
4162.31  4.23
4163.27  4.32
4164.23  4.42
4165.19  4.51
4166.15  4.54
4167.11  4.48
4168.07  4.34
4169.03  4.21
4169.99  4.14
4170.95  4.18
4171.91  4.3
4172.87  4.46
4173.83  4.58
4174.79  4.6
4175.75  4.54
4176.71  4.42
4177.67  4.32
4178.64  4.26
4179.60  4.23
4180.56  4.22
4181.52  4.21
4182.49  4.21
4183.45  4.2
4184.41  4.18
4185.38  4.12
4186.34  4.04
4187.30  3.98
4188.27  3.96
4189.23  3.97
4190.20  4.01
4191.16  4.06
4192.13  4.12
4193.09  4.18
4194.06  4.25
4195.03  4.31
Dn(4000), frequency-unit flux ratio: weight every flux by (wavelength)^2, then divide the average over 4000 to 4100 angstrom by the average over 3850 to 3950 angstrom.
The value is 1.3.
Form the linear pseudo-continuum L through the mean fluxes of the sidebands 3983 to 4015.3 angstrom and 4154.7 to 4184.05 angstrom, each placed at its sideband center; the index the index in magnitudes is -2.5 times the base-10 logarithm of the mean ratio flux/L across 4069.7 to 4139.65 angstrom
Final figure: 0.01 mag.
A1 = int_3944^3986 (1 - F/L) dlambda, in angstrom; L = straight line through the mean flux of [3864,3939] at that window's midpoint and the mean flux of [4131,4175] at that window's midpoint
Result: -2.3 angstrom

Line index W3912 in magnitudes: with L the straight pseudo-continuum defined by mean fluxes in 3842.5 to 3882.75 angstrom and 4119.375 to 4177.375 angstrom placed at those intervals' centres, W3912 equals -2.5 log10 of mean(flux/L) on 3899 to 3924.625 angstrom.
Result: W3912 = 0.04 mag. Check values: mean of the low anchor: 3.34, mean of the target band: 3.36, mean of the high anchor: 4.16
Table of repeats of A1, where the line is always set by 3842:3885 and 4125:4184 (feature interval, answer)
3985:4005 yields -0.28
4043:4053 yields -0.81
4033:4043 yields 0.76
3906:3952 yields 0.83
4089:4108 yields 0.49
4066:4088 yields -0.45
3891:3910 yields 1.62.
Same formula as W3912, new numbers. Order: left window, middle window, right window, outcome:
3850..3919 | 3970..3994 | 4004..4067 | -0.065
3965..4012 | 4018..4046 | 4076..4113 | 0.038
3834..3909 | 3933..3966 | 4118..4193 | -0.029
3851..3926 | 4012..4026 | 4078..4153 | -0.025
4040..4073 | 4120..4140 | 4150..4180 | 0.004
